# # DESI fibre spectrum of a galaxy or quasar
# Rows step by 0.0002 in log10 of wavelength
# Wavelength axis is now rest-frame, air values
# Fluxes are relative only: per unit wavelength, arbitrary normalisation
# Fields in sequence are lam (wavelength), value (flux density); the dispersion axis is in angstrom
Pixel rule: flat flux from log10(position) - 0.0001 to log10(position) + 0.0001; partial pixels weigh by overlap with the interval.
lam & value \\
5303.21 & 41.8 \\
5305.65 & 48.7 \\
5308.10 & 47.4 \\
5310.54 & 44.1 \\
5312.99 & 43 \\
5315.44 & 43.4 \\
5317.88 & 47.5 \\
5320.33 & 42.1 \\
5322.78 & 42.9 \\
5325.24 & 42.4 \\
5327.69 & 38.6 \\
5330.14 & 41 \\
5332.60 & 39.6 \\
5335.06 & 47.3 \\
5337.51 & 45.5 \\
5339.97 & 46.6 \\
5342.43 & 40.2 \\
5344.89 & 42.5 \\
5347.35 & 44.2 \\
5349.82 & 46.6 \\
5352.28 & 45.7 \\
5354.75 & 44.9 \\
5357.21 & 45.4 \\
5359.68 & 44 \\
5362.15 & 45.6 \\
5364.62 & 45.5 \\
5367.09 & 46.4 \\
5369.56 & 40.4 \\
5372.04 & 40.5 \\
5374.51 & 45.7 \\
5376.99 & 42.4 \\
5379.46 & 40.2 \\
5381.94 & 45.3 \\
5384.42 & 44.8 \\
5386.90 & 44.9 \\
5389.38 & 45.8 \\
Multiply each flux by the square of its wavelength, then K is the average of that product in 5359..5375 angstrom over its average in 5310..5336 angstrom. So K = 1.04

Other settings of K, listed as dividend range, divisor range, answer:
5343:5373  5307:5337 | 1.04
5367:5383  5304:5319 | 0.96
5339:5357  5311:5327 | 1.03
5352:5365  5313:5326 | 1.05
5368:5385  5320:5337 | 1.03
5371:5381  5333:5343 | 0.96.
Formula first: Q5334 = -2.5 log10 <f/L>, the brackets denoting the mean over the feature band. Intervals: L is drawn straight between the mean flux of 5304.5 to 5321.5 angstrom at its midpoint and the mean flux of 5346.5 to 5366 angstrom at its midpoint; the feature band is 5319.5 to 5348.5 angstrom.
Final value 0.061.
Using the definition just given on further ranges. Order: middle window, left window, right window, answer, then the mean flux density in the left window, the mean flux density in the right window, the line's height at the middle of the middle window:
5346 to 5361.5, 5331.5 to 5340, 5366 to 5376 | -0.03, 44.6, 43.2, 43.9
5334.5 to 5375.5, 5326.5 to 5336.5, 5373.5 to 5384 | -0.05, 41.7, 43.5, 42.6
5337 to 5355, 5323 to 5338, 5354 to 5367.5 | -0.02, 42.3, 45.3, 43.8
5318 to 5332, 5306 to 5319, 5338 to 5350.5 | 0.08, 45.3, 44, 44.8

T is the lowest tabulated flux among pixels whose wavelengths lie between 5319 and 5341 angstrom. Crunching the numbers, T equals 38.6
